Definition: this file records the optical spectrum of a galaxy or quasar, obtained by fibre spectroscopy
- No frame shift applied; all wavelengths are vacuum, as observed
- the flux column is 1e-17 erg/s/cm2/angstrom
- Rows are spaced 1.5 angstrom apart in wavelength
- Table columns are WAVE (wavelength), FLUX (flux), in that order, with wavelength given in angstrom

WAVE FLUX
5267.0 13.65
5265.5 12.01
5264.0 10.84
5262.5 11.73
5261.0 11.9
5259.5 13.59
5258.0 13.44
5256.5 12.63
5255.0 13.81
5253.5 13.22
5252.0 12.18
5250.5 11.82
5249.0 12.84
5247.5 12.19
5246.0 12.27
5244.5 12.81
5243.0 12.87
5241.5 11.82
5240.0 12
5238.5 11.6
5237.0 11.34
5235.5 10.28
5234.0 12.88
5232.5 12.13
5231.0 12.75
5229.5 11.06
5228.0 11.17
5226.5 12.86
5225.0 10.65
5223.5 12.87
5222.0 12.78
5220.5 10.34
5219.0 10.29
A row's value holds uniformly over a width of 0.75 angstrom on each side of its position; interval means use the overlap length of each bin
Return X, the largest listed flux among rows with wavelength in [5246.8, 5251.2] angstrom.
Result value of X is 12.84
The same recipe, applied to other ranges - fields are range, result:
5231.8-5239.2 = 12.88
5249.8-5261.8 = 13.81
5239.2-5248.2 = 12.87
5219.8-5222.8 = 12.78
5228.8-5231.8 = 12.75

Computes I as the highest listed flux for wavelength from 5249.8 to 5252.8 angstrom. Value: 12.18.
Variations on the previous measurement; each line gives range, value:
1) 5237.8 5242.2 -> 12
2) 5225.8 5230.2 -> 12.86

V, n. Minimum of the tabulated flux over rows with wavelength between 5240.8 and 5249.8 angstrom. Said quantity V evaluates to 11.82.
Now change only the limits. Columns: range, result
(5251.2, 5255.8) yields 12.18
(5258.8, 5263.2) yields 11.73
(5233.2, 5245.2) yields 10.28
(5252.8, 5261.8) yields 11.9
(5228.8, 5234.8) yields 11.06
